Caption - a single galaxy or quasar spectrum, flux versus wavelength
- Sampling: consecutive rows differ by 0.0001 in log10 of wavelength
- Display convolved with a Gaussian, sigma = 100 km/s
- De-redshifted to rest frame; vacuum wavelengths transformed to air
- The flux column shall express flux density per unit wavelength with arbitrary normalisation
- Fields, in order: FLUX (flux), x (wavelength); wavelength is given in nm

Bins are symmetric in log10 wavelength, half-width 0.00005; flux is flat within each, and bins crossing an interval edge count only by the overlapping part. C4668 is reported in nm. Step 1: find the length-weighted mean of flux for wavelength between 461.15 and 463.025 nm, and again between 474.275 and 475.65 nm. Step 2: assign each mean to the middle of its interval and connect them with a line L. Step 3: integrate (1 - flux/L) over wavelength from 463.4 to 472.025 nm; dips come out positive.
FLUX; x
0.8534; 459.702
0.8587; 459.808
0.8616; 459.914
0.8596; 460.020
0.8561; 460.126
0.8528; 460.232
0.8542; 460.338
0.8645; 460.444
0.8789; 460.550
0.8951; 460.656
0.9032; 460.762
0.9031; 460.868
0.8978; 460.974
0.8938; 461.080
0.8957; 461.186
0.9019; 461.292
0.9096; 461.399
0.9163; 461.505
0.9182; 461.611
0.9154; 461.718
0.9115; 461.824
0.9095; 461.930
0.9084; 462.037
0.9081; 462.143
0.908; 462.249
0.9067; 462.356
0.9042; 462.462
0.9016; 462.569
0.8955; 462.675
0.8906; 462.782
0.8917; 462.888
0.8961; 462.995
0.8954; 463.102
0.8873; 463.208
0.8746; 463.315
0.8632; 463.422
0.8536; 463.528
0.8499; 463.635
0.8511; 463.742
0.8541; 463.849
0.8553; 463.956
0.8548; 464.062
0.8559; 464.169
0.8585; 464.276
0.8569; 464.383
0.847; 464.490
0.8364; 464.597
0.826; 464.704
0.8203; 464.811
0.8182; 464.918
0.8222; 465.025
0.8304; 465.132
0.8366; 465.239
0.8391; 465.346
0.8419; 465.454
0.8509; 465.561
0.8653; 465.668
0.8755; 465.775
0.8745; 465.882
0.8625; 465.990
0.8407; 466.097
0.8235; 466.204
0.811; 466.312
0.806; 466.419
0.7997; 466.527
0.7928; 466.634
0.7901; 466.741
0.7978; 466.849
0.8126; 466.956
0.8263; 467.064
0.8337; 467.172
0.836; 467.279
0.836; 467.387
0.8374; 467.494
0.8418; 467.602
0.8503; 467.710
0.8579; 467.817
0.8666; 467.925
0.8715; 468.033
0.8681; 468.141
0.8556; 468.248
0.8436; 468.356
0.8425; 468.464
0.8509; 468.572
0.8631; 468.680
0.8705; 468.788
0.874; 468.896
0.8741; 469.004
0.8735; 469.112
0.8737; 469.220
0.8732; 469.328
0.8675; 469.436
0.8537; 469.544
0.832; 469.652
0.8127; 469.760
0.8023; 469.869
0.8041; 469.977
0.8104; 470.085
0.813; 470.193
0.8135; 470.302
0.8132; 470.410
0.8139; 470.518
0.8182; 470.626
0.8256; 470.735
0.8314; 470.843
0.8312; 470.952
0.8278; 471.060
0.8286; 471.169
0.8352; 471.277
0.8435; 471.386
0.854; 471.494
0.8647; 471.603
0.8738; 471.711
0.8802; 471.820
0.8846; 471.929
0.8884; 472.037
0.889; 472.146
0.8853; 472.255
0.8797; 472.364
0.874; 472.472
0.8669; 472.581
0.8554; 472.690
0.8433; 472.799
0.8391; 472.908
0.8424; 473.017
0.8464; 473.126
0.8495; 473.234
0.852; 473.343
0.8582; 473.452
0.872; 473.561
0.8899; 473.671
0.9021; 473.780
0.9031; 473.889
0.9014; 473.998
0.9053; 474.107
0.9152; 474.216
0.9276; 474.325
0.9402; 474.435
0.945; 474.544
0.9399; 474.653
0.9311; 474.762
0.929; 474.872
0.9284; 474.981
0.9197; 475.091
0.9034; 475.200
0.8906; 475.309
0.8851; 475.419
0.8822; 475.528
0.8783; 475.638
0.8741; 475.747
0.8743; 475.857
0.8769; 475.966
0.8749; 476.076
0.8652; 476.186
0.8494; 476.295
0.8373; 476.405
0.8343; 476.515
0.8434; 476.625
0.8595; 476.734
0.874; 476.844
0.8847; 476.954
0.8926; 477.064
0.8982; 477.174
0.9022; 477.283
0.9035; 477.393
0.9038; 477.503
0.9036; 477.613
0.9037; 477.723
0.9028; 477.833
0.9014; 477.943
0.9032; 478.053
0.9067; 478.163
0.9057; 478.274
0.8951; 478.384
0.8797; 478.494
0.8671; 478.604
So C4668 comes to 0.646 nm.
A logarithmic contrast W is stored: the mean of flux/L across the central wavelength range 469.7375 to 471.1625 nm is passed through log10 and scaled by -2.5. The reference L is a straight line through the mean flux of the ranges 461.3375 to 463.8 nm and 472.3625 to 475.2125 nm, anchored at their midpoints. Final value 0.10 mag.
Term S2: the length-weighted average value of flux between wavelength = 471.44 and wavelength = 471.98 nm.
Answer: 0.871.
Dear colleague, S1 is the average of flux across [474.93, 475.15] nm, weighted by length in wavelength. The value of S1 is 0.923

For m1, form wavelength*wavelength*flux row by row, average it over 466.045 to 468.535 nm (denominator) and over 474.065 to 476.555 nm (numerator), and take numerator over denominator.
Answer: 1.1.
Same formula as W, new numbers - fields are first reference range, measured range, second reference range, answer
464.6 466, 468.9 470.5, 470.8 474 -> 0.02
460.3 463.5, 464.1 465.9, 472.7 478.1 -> 0.06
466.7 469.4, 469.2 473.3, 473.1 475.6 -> 0.04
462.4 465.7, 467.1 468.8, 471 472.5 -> 0.01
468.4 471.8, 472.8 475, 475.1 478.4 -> -0.04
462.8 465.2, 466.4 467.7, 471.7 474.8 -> 0.06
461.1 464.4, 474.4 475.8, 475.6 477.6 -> -0.04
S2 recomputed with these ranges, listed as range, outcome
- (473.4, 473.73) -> 0.872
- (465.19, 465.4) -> 0.837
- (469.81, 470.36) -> 0.808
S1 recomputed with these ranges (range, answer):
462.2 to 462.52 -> 0.905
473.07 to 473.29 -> 0.851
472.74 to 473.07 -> 0.841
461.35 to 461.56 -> 0.915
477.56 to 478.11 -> 0.903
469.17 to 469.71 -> 0.86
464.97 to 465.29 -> 0.83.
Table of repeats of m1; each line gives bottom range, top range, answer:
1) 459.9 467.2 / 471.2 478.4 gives 1.07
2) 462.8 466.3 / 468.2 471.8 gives 1.01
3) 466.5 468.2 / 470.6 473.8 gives 1.05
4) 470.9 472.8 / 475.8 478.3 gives 1.05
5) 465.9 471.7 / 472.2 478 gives 1.09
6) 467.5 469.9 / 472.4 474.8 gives 1.06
